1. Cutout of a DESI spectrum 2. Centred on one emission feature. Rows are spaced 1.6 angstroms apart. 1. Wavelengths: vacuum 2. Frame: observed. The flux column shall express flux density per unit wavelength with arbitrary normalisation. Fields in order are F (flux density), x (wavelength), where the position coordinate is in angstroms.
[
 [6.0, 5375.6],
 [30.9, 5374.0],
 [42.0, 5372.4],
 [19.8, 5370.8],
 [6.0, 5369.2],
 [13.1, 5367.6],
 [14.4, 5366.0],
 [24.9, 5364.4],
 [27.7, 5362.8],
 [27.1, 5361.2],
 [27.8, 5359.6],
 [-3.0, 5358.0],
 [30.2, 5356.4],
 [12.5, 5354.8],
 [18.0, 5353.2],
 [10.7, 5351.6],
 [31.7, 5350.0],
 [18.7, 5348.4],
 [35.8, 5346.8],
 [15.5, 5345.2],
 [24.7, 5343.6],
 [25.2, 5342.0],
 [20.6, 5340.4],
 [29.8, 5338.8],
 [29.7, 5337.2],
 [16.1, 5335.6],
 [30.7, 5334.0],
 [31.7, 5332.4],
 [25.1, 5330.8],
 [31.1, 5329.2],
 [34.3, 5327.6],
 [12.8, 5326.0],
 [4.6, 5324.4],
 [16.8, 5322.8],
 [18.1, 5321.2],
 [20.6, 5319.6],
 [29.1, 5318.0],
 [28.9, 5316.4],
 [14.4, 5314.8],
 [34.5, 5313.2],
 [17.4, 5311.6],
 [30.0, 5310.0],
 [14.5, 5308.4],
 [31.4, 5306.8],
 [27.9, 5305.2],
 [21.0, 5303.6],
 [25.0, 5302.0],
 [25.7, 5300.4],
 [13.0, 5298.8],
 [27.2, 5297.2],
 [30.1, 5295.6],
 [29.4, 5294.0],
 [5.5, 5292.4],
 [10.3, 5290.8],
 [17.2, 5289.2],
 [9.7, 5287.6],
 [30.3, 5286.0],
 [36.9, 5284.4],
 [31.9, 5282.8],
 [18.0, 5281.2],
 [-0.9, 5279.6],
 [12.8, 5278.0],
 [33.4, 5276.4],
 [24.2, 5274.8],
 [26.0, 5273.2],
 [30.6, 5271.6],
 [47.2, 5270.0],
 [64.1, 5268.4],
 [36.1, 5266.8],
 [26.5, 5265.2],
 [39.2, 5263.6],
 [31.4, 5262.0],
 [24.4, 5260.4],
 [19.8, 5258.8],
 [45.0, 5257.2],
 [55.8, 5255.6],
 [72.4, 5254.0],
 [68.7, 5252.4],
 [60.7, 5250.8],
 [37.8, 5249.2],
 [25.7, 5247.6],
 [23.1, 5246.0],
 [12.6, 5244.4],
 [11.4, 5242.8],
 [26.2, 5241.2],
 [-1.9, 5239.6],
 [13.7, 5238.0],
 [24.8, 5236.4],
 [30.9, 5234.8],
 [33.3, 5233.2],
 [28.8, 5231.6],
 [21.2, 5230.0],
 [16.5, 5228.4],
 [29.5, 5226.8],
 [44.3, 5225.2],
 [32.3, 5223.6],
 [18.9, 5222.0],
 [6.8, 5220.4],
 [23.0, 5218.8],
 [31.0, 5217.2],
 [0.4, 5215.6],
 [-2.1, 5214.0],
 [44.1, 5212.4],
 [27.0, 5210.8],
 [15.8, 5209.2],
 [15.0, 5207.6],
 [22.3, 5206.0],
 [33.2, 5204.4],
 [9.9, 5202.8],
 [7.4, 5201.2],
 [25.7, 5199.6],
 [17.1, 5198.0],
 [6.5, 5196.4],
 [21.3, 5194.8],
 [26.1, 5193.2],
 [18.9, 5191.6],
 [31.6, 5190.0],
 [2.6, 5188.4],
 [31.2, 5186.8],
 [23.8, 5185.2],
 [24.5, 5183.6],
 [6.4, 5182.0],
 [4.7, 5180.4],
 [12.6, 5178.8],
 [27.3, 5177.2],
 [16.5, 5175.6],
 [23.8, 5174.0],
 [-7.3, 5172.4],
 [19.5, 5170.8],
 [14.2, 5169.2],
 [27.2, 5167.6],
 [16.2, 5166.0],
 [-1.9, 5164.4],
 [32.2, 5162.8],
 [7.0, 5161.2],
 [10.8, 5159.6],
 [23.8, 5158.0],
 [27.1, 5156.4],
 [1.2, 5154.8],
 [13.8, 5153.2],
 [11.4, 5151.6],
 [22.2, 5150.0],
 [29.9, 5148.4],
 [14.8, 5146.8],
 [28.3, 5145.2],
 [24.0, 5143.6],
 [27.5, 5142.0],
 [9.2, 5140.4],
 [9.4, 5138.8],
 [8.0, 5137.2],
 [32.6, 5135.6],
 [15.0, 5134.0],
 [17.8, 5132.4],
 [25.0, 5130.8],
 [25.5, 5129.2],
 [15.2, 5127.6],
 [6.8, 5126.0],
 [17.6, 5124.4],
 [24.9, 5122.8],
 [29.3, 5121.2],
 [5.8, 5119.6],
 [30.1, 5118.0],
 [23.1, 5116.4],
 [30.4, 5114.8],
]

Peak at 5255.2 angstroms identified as Mg II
